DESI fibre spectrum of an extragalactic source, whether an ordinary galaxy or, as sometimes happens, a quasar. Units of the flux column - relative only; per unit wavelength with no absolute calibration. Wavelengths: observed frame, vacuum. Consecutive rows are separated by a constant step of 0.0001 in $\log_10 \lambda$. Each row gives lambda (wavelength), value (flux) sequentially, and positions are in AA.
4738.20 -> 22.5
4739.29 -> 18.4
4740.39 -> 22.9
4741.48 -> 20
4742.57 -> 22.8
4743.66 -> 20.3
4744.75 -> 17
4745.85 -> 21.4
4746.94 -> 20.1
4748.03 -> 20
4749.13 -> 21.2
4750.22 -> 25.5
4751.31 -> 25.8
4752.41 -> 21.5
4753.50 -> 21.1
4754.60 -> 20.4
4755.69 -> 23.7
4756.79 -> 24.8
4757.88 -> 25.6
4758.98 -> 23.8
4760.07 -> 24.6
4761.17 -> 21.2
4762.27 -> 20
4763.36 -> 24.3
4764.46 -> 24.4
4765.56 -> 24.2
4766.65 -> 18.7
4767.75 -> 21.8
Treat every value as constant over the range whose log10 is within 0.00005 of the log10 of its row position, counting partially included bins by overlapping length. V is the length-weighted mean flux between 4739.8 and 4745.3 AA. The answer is 20.6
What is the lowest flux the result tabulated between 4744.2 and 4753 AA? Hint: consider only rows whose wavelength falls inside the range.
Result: 17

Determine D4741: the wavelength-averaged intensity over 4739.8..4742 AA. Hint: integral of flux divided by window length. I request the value 21.3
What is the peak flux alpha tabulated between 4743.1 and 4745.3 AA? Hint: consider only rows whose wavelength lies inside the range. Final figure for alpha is 20.3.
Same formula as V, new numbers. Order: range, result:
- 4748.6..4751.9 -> 24.2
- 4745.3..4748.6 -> 20.5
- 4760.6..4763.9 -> 21.8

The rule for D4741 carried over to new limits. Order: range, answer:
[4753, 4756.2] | 21.7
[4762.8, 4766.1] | 24.3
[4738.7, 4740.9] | 20.6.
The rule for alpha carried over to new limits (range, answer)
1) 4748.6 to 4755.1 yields 25.8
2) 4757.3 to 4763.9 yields 25.6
